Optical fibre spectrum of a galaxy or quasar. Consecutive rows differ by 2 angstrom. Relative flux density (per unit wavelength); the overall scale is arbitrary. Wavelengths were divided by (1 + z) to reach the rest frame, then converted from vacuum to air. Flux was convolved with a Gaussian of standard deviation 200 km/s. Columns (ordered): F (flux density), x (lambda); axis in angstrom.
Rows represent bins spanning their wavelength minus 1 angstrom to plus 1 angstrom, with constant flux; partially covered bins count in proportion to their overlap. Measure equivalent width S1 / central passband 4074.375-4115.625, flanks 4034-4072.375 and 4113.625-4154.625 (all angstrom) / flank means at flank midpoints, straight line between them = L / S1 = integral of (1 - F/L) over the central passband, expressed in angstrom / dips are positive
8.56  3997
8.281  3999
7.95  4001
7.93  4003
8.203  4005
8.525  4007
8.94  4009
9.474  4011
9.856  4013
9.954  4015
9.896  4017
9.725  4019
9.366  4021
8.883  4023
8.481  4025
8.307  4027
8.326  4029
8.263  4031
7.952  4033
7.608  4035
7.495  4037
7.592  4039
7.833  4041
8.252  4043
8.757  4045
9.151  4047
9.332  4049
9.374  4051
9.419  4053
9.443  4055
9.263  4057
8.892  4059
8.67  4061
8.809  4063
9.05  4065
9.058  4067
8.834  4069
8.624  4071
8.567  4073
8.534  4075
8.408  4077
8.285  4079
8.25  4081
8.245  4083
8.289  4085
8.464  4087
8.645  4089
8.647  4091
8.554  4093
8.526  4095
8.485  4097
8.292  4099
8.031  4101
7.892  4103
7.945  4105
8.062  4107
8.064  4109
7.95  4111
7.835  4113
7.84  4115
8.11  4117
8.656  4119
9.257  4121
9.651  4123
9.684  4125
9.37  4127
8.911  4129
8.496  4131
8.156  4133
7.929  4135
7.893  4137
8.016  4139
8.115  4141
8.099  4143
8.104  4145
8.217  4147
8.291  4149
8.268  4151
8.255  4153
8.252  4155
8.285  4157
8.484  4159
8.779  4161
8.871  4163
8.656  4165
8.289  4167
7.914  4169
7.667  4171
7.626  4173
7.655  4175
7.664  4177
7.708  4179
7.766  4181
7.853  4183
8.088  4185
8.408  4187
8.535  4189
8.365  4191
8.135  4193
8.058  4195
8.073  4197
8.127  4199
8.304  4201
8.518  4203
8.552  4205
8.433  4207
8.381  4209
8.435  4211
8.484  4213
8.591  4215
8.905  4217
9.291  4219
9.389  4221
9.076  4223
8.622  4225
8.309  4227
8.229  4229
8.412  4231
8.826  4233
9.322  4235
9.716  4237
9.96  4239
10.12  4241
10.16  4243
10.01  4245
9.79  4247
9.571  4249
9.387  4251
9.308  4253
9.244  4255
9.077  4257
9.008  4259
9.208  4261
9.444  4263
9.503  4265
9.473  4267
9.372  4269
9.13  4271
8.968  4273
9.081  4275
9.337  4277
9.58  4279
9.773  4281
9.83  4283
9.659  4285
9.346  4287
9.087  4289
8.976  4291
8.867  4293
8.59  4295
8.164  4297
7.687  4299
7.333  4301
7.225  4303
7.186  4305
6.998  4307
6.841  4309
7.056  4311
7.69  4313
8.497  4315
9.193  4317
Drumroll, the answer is 1.6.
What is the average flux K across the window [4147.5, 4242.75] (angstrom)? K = 8.48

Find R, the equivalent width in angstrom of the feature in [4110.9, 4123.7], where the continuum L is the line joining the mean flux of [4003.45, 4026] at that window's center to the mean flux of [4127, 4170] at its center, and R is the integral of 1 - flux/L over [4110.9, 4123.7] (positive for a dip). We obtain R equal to 0.1 angstrom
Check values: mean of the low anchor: 9.18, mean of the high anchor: 8.32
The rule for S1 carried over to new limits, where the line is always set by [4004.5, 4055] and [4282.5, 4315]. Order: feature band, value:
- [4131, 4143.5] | 0.7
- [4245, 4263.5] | -2.5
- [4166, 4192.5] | 1.4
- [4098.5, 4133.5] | 0.5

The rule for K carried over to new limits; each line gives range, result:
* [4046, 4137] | 8.61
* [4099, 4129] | 8.46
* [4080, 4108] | 8.31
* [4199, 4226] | 8.67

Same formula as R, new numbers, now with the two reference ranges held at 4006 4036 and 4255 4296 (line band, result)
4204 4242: 1.21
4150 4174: 2.17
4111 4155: 3.12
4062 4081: 0.66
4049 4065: -0.32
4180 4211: 3.07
